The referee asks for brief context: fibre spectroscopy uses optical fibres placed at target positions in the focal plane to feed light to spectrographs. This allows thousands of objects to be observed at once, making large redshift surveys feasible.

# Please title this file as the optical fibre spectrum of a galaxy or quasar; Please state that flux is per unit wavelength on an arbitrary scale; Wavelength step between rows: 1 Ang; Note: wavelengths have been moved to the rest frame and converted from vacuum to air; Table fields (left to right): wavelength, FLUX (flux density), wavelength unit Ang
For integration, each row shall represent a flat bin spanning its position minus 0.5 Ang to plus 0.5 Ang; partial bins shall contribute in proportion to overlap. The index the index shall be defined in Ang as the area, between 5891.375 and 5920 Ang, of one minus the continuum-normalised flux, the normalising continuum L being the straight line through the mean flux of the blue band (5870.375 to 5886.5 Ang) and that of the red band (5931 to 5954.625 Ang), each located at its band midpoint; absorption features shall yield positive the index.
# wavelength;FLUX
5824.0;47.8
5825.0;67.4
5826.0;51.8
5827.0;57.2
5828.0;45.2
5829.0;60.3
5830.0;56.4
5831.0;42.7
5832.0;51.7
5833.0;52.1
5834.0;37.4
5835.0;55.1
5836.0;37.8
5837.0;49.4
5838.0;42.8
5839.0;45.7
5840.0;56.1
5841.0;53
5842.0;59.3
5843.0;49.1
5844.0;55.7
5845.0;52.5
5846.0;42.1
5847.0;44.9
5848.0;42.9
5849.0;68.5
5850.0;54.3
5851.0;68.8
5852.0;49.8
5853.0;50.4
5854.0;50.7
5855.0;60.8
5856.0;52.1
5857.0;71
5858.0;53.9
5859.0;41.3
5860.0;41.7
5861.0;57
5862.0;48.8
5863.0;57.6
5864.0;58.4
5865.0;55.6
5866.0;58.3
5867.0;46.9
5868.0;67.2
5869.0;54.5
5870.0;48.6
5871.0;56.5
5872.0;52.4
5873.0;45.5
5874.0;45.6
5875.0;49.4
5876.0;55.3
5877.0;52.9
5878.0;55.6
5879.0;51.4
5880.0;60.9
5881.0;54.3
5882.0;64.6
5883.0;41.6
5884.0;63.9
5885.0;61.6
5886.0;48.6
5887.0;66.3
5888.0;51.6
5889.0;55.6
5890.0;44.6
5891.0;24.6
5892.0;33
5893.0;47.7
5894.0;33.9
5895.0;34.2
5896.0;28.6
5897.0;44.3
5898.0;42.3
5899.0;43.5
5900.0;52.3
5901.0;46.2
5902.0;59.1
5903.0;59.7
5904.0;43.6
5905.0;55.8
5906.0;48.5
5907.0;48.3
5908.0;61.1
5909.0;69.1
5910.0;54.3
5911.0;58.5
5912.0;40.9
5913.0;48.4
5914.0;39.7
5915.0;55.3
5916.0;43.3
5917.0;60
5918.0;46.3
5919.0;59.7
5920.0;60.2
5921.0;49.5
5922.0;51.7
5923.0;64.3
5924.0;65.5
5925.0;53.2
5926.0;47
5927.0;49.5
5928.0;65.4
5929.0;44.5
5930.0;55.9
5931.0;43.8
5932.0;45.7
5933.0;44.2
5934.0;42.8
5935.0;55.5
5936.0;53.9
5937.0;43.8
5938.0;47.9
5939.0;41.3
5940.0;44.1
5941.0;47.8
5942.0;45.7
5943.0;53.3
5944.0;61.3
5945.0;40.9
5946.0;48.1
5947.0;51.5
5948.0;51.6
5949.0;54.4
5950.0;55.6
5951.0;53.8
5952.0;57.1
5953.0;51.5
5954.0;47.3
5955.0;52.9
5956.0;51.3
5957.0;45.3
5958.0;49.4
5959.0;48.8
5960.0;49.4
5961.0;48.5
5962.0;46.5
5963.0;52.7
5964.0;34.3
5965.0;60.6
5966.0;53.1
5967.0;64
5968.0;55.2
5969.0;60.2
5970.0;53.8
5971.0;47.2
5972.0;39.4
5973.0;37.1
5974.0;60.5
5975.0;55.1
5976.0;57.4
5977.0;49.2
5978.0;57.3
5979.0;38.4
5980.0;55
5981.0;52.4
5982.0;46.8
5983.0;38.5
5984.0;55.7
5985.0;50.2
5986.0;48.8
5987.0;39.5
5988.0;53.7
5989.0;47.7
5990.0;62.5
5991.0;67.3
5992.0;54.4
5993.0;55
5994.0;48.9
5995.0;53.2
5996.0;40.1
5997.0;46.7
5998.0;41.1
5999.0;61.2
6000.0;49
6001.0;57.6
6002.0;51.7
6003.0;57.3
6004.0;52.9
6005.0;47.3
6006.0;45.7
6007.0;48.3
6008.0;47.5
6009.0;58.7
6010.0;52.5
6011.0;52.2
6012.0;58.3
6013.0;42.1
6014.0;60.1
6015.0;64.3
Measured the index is 1.8 Ang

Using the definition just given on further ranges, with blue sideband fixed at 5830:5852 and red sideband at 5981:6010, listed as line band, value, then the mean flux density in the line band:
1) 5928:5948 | 0.9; 48.5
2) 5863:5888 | -2.0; 54.8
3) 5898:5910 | -0.5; 53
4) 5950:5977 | -0.2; 51.3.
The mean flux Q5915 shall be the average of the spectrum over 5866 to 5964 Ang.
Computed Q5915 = 50.6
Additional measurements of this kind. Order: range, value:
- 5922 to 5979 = 50.9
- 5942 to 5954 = 52.1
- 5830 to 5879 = 52.1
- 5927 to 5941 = 48.4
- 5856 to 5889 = 54.3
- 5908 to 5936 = 52.6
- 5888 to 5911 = 47.2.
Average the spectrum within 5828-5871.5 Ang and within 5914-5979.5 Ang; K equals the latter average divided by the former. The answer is 0.97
